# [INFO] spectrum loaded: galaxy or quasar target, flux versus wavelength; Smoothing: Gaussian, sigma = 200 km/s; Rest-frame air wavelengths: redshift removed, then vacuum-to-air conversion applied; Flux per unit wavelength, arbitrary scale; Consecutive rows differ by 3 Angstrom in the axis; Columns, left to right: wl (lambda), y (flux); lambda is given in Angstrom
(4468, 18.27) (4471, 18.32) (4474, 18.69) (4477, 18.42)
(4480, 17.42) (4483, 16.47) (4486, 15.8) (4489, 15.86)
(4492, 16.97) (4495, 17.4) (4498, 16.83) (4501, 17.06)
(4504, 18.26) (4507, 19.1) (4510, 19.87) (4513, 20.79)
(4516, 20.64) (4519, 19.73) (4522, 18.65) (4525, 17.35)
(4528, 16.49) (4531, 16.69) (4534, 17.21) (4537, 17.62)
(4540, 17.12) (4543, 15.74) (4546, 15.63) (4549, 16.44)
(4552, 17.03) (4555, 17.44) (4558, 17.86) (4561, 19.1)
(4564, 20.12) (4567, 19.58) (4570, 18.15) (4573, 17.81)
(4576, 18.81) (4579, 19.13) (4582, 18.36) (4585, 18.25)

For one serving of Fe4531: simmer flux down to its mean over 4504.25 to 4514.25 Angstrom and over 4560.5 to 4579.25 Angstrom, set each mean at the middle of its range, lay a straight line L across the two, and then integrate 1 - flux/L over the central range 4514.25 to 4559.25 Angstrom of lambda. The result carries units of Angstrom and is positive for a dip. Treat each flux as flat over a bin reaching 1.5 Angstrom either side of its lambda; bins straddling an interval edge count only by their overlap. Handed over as 4.4 Angstrom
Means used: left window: 19.7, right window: 18.9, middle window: 17.5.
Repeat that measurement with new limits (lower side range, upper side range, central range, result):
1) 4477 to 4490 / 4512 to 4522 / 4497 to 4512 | 0.4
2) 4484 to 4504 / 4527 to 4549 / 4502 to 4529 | -3.7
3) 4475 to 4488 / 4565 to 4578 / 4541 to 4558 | 1.6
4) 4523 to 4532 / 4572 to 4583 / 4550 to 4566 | -0.3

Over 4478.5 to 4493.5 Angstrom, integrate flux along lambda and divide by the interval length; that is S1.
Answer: 16.5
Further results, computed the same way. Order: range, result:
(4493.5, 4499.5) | 17.1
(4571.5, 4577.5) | 18.3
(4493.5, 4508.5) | 17.7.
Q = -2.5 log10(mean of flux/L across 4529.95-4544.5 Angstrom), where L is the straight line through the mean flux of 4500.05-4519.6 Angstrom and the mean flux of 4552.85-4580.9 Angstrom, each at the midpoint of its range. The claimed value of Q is 0.13 mag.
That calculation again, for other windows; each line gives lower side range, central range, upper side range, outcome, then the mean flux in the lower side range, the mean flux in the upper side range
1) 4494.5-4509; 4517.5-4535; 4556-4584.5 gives 0.027 mag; 17.8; 18.7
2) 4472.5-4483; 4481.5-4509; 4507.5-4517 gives 0.120 mag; 17.9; 20.3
